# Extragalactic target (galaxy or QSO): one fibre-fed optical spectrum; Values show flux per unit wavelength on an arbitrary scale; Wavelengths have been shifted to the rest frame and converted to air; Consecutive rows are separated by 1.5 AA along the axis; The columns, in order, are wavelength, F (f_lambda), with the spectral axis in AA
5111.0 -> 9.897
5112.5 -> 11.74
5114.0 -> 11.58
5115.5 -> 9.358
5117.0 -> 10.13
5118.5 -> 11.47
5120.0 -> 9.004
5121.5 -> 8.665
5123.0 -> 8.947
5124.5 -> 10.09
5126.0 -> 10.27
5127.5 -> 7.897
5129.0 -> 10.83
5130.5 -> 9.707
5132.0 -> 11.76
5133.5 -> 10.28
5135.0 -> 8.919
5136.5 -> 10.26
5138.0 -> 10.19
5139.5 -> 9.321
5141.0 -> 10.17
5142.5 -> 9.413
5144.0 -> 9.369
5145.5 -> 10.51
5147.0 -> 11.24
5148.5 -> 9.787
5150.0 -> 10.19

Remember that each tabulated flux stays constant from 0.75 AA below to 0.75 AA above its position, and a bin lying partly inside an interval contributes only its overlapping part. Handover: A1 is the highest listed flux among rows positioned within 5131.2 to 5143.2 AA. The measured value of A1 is 11.76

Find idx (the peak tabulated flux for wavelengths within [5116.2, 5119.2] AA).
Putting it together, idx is 11.47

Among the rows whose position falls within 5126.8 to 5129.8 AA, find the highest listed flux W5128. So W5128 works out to 10.83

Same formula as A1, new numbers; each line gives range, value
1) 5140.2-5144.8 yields 10.17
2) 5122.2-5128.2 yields 10.27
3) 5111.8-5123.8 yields 11.74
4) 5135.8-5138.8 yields 10.26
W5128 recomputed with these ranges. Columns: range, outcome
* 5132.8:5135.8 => 10.28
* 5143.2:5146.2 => 10.51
